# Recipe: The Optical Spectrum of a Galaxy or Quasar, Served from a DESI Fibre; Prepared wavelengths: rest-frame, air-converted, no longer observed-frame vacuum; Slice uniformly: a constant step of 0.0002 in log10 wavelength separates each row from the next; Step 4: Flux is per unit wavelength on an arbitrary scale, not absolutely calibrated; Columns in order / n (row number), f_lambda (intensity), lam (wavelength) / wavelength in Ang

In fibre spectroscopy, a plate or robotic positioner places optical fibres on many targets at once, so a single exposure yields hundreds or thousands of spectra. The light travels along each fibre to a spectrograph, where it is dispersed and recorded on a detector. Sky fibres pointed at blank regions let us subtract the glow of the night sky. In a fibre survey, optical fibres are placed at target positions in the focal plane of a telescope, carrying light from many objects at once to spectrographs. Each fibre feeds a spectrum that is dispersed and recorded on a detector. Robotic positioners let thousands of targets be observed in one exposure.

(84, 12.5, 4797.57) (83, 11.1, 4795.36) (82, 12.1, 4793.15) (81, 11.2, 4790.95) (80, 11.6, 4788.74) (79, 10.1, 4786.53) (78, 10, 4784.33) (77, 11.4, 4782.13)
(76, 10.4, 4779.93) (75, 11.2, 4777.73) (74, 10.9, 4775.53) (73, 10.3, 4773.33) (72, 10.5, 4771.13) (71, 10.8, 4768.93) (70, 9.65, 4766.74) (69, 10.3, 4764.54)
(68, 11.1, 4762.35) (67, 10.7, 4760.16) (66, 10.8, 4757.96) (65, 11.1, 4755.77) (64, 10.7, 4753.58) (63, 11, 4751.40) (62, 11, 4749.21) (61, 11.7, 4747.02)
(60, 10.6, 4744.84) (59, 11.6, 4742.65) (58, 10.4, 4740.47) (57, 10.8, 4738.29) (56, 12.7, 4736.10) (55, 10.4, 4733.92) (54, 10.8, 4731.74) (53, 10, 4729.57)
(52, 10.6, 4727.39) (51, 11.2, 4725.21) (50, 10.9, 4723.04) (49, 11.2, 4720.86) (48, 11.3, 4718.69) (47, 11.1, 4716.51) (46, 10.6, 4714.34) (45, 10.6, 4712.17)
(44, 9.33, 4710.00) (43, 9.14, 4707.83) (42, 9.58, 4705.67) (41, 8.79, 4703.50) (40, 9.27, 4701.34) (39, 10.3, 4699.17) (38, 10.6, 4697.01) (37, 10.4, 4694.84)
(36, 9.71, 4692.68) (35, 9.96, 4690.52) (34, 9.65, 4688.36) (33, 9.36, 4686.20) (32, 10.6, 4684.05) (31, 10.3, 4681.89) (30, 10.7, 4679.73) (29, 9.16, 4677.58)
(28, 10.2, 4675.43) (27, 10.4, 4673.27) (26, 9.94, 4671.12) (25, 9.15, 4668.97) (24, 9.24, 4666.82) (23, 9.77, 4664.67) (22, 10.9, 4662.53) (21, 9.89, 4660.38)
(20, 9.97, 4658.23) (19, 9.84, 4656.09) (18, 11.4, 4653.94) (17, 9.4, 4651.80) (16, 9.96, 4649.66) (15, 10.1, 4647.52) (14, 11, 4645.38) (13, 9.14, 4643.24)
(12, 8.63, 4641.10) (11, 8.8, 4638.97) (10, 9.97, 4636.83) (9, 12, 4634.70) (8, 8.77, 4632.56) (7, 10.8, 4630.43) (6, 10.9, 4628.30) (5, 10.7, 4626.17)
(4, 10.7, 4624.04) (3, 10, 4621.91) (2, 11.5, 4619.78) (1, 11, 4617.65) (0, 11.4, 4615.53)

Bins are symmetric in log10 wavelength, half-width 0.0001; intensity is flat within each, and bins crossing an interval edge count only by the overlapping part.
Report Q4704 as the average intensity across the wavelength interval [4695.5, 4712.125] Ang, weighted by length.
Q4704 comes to 9.66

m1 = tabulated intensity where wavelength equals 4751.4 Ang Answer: 11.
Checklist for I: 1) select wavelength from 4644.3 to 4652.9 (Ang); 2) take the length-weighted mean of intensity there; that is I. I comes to 10.1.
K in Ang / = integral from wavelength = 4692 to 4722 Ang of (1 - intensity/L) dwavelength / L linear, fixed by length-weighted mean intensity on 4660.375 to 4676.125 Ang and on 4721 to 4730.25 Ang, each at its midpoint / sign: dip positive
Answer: 1.0 Ang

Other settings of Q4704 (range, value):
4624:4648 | 10.1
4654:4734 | 10.1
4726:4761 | 10.9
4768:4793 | 10.8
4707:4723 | 10.5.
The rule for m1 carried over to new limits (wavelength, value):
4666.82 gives 9.24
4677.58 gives 9.16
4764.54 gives 10.3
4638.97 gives 8.8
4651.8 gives 9.4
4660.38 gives 9.89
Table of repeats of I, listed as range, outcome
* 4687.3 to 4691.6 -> 9.81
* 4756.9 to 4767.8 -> 10.5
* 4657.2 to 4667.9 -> 9.95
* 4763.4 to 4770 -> 10.3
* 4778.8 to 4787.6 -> 10.5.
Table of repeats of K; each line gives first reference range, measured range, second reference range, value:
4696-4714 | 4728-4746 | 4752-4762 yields -0.83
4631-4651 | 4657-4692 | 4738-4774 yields 0.57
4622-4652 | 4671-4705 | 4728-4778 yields 1.47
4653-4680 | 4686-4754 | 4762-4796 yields -0.70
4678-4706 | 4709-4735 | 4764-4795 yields -1.17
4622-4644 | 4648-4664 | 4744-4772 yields 0.01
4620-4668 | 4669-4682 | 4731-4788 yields 0.35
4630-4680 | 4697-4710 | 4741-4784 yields 1.04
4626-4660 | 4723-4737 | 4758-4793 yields -0.57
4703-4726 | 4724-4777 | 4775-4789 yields -1.25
